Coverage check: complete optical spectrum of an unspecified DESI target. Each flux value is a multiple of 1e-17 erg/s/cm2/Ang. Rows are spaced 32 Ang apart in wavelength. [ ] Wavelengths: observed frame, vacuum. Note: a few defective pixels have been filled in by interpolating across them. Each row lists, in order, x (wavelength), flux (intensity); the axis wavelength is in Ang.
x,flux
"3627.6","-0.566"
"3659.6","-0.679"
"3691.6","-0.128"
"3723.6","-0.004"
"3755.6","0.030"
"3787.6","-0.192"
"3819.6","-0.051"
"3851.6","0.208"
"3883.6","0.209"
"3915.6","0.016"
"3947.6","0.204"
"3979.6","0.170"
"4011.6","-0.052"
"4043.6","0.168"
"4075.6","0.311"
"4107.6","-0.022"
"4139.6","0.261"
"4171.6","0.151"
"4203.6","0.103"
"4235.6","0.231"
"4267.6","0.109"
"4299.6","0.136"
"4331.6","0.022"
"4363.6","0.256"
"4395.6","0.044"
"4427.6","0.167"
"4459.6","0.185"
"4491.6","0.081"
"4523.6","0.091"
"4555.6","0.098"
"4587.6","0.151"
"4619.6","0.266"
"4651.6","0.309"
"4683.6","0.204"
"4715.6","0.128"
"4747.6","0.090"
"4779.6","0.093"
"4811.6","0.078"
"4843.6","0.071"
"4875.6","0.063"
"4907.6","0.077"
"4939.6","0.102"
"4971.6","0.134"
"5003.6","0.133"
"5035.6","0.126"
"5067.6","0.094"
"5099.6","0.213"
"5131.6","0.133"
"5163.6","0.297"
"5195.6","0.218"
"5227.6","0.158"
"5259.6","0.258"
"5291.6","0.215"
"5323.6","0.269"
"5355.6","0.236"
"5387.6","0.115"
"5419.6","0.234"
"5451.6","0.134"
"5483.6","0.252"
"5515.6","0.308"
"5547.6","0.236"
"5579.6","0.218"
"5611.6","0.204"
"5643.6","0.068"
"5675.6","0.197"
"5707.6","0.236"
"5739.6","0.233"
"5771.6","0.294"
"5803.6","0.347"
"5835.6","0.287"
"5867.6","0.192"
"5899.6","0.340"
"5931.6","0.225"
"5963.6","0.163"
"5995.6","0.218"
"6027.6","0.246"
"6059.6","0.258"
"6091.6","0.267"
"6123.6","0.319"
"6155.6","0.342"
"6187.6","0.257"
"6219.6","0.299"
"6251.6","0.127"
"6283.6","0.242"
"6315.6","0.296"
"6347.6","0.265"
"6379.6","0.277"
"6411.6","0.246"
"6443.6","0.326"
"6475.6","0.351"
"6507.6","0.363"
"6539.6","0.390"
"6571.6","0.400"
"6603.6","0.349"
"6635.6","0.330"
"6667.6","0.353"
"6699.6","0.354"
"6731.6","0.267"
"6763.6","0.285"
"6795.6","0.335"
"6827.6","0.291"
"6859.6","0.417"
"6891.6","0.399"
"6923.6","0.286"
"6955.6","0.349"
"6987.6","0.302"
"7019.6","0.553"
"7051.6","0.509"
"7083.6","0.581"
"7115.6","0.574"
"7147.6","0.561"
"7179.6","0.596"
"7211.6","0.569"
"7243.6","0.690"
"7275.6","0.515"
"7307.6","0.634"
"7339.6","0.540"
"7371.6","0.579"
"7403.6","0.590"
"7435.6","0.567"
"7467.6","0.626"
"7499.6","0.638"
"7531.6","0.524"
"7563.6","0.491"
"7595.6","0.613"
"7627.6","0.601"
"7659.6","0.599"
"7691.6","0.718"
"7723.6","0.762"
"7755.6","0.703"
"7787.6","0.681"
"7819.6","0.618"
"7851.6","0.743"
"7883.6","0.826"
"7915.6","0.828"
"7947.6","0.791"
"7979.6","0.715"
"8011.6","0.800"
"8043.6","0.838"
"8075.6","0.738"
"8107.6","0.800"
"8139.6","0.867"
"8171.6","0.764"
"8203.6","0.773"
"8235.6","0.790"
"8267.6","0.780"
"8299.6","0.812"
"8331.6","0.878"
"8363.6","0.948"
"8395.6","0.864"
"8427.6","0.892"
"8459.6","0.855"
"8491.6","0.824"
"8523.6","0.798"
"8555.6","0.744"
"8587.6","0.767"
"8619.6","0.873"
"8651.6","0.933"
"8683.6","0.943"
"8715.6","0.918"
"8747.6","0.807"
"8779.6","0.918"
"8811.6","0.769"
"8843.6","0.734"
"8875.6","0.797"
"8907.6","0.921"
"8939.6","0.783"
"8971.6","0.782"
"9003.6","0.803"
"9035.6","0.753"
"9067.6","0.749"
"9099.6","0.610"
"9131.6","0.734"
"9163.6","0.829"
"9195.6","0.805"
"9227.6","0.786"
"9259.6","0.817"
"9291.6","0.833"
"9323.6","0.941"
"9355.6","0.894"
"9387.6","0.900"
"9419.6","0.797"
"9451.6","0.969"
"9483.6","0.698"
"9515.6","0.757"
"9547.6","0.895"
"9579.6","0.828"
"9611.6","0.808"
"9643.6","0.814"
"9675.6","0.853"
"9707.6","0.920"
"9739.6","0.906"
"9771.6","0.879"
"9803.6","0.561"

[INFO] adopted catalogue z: 0.759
